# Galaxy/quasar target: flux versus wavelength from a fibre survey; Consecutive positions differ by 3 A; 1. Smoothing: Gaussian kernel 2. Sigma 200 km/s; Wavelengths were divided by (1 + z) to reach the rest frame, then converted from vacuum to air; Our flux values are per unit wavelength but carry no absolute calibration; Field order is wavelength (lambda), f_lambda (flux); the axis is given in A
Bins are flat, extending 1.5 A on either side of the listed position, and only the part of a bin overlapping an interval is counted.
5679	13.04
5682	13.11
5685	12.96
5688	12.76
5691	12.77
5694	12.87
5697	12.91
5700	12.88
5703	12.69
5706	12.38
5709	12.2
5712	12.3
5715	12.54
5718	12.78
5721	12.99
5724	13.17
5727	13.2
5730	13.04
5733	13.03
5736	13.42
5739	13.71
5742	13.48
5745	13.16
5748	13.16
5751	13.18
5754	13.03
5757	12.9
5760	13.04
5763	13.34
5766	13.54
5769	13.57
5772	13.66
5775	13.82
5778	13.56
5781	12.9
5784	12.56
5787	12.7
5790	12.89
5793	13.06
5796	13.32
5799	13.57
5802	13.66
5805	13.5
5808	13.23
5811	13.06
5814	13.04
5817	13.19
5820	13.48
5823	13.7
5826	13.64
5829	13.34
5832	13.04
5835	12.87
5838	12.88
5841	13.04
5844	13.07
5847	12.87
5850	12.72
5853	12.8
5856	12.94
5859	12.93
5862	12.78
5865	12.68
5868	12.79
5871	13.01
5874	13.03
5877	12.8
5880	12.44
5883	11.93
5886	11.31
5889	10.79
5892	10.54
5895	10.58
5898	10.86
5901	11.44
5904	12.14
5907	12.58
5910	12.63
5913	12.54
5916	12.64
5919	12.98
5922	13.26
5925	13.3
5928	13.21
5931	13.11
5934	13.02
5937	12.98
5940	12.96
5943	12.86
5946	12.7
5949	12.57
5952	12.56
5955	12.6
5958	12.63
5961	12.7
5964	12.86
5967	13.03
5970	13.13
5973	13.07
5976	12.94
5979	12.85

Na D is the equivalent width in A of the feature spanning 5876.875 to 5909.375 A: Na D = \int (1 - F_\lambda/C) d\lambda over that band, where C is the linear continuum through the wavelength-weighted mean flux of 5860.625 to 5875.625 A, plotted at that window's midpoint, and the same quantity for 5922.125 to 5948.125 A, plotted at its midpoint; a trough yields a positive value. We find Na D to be 3.4 A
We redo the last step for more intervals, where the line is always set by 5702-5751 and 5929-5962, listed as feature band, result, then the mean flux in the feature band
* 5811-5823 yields -0.4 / 13.3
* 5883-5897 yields 2.1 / 10.9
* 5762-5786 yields -0.8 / 13.4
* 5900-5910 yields 0.5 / 12.2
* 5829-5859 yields -0.1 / 12.9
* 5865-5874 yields 0.0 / 12.9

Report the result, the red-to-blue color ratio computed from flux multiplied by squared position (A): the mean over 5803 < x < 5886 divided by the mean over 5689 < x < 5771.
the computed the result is 1.0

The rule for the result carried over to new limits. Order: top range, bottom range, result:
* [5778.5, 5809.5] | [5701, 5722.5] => 1.08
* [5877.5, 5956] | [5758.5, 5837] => 0.97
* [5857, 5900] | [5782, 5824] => 0.94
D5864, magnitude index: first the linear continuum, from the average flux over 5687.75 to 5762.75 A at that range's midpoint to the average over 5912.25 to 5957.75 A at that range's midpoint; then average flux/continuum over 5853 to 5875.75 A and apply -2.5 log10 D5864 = 0.003 mag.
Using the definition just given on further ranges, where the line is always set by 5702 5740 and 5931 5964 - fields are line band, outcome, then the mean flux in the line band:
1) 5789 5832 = -0.04 mag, 13.3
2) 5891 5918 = 0.09 mag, 11.8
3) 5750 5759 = -0.01 mag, 13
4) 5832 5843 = -0.01 mag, 13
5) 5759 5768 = -0.04 mag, 13.3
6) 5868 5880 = 0.00 mag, 12.9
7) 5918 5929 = -0.03 mag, 13.2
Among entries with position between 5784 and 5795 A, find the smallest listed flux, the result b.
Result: 12.56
